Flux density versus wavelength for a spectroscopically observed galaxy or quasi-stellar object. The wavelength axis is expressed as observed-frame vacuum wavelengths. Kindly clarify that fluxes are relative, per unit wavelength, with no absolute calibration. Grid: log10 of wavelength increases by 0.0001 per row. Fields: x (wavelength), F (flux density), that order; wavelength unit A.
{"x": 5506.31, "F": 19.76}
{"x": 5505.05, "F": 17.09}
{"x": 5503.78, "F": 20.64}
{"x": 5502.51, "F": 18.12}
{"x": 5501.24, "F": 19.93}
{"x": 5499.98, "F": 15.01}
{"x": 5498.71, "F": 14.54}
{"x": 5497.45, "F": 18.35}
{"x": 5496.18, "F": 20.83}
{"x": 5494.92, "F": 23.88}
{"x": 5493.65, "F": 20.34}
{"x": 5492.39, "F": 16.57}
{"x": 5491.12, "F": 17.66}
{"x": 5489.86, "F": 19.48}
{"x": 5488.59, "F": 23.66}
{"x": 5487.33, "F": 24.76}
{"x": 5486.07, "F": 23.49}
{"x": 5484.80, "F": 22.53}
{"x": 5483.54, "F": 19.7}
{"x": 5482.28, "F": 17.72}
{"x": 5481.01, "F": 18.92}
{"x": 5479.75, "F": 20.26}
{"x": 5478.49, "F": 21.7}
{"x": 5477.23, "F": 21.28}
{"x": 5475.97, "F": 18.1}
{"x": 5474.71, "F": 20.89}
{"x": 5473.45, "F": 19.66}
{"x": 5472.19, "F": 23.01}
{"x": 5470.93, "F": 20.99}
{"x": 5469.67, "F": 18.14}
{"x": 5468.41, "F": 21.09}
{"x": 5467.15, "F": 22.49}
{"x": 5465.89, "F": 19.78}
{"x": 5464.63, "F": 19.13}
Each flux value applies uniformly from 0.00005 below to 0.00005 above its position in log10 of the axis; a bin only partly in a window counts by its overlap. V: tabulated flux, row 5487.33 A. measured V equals 24.76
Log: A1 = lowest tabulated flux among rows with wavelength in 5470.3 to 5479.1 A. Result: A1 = 18.1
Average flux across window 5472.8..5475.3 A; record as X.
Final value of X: 20.3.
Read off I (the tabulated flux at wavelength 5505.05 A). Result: 17.09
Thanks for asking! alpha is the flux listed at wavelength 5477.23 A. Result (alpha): 21.28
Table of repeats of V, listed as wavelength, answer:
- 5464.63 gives 19.13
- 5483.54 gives 19.7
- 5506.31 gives 19.76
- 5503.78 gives 20.64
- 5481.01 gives 18.92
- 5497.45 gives 18.35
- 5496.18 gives 20.83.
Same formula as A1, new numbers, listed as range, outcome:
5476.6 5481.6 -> 18.92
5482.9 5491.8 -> 17.66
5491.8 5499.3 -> 14.54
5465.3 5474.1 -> 18.14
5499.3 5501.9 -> 15.01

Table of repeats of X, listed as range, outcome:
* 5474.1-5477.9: 20.1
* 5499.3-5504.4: 18.4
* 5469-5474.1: 20.5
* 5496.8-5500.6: 16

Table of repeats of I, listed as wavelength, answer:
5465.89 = 19.78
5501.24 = 19.93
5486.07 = 23.49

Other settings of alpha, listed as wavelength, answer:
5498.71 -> 14.54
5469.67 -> 18.14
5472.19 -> 23.01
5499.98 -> 15.01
